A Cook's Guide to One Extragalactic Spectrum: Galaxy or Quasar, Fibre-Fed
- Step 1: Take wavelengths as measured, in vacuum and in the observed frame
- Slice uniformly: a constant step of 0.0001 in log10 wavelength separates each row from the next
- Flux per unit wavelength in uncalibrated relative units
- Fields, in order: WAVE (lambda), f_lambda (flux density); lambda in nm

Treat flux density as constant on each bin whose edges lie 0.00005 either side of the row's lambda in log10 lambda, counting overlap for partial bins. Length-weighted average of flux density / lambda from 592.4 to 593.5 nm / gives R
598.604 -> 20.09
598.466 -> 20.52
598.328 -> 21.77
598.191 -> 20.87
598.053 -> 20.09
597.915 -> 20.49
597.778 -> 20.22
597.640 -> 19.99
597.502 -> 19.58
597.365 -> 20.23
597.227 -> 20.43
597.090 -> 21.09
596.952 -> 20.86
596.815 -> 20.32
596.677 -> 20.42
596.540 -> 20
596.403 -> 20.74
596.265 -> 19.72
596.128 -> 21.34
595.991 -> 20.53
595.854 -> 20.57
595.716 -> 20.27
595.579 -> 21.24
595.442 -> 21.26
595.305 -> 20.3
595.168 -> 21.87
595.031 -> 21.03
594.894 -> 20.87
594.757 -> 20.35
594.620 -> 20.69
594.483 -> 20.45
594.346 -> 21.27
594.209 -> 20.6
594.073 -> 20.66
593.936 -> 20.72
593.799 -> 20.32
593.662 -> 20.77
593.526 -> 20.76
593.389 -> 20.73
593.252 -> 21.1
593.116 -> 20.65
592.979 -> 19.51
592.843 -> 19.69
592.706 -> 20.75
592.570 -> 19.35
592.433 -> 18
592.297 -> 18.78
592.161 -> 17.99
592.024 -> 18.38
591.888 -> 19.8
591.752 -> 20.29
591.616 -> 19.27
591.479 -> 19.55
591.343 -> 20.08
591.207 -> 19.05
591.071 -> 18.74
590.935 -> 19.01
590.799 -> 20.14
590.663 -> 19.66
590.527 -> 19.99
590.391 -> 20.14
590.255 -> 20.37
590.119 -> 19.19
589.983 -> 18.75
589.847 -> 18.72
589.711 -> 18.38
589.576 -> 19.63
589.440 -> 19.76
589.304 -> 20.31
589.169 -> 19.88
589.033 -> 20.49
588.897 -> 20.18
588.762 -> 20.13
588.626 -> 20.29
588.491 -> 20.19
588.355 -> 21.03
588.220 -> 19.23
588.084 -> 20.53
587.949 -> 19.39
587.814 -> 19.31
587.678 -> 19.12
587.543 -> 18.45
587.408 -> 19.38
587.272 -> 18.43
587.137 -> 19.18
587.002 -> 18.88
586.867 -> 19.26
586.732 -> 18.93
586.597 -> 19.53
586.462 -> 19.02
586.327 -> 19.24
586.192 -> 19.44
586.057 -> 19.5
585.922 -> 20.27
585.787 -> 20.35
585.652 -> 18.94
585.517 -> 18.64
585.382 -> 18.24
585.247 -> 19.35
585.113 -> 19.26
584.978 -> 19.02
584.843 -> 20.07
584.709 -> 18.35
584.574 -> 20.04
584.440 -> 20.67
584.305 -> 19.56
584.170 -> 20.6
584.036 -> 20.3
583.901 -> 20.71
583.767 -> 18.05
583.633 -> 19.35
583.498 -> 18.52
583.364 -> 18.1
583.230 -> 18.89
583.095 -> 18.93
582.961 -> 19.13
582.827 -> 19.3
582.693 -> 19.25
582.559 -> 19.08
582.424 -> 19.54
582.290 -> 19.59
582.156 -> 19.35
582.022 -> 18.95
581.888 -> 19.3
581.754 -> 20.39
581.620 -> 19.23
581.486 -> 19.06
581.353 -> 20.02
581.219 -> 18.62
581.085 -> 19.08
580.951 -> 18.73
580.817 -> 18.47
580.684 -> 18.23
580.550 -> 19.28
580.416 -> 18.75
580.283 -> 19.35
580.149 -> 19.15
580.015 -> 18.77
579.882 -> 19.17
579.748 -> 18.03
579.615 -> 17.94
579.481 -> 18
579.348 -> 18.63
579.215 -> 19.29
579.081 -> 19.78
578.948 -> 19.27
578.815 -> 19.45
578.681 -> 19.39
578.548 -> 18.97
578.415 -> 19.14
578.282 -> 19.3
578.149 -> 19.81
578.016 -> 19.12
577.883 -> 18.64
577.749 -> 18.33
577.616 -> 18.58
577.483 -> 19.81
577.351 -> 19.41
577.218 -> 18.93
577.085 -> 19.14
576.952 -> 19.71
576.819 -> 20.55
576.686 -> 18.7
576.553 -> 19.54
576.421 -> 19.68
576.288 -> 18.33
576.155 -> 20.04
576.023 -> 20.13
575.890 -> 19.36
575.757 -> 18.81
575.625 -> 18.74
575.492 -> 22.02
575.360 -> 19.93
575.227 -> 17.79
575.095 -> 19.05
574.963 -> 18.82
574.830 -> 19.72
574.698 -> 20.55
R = 20.1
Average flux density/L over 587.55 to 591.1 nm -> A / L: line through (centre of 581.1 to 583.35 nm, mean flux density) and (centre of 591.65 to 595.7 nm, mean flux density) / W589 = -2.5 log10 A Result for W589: 0.01 mag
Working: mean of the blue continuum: 19.3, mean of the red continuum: 20.3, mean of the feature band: 19.7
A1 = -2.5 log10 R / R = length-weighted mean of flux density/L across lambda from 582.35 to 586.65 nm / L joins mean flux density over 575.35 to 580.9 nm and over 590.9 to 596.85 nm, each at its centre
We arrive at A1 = 0.01 mag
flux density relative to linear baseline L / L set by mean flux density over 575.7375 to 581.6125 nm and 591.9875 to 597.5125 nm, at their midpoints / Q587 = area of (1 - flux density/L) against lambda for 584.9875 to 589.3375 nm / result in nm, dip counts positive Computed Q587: 0.06 nm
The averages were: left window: 19.1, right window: 20.4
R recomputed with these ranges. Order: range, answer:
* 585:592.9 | 19.4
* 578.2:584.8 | 19.2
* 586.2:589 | 19.5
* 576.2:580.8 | 19.1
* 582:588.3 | 19.3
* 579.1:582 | 18.9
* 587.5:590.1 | 19.7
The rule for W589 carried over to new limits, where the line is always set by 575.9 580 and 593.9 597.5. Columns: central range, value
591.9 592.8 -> 0.079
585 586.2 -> 0.028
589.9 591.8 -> 0.037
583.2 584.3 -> 0.017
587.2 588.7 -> 0.024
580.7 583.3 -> 0.018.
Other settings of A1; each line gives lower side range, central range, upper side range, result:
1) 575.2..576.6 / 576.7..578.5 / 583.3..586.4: 0.01 mag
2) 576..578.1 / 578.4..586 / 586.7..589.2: 0.01 mag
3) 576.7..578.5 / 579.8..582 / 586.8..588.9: 0.01 mag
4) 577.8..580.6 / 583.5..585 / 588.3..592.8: -0.02 mag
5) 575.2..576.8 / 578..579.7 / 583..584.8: 0.02 mag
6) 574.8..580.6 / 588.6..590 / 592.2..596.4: 0.02 mag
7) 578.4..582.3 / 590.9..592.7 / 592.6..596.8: 0.06 mag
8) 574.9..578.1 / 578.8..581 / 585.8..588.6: 0.03 mag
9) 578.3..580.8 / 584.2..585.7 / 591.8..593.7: 0.00 mag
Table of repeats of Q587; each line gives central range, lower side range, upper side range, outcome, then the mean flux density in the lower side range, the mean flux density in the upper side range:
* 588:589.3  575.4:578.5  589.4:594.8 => -0.03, 19.4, 19.8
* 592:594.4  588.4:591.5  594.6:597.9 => 0.02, 19.7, 20.6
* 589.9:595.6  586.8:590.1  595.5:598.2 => -0.01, 19.5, 20.4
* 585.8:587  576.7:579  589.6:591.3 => -0.01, 19.3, 19.4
